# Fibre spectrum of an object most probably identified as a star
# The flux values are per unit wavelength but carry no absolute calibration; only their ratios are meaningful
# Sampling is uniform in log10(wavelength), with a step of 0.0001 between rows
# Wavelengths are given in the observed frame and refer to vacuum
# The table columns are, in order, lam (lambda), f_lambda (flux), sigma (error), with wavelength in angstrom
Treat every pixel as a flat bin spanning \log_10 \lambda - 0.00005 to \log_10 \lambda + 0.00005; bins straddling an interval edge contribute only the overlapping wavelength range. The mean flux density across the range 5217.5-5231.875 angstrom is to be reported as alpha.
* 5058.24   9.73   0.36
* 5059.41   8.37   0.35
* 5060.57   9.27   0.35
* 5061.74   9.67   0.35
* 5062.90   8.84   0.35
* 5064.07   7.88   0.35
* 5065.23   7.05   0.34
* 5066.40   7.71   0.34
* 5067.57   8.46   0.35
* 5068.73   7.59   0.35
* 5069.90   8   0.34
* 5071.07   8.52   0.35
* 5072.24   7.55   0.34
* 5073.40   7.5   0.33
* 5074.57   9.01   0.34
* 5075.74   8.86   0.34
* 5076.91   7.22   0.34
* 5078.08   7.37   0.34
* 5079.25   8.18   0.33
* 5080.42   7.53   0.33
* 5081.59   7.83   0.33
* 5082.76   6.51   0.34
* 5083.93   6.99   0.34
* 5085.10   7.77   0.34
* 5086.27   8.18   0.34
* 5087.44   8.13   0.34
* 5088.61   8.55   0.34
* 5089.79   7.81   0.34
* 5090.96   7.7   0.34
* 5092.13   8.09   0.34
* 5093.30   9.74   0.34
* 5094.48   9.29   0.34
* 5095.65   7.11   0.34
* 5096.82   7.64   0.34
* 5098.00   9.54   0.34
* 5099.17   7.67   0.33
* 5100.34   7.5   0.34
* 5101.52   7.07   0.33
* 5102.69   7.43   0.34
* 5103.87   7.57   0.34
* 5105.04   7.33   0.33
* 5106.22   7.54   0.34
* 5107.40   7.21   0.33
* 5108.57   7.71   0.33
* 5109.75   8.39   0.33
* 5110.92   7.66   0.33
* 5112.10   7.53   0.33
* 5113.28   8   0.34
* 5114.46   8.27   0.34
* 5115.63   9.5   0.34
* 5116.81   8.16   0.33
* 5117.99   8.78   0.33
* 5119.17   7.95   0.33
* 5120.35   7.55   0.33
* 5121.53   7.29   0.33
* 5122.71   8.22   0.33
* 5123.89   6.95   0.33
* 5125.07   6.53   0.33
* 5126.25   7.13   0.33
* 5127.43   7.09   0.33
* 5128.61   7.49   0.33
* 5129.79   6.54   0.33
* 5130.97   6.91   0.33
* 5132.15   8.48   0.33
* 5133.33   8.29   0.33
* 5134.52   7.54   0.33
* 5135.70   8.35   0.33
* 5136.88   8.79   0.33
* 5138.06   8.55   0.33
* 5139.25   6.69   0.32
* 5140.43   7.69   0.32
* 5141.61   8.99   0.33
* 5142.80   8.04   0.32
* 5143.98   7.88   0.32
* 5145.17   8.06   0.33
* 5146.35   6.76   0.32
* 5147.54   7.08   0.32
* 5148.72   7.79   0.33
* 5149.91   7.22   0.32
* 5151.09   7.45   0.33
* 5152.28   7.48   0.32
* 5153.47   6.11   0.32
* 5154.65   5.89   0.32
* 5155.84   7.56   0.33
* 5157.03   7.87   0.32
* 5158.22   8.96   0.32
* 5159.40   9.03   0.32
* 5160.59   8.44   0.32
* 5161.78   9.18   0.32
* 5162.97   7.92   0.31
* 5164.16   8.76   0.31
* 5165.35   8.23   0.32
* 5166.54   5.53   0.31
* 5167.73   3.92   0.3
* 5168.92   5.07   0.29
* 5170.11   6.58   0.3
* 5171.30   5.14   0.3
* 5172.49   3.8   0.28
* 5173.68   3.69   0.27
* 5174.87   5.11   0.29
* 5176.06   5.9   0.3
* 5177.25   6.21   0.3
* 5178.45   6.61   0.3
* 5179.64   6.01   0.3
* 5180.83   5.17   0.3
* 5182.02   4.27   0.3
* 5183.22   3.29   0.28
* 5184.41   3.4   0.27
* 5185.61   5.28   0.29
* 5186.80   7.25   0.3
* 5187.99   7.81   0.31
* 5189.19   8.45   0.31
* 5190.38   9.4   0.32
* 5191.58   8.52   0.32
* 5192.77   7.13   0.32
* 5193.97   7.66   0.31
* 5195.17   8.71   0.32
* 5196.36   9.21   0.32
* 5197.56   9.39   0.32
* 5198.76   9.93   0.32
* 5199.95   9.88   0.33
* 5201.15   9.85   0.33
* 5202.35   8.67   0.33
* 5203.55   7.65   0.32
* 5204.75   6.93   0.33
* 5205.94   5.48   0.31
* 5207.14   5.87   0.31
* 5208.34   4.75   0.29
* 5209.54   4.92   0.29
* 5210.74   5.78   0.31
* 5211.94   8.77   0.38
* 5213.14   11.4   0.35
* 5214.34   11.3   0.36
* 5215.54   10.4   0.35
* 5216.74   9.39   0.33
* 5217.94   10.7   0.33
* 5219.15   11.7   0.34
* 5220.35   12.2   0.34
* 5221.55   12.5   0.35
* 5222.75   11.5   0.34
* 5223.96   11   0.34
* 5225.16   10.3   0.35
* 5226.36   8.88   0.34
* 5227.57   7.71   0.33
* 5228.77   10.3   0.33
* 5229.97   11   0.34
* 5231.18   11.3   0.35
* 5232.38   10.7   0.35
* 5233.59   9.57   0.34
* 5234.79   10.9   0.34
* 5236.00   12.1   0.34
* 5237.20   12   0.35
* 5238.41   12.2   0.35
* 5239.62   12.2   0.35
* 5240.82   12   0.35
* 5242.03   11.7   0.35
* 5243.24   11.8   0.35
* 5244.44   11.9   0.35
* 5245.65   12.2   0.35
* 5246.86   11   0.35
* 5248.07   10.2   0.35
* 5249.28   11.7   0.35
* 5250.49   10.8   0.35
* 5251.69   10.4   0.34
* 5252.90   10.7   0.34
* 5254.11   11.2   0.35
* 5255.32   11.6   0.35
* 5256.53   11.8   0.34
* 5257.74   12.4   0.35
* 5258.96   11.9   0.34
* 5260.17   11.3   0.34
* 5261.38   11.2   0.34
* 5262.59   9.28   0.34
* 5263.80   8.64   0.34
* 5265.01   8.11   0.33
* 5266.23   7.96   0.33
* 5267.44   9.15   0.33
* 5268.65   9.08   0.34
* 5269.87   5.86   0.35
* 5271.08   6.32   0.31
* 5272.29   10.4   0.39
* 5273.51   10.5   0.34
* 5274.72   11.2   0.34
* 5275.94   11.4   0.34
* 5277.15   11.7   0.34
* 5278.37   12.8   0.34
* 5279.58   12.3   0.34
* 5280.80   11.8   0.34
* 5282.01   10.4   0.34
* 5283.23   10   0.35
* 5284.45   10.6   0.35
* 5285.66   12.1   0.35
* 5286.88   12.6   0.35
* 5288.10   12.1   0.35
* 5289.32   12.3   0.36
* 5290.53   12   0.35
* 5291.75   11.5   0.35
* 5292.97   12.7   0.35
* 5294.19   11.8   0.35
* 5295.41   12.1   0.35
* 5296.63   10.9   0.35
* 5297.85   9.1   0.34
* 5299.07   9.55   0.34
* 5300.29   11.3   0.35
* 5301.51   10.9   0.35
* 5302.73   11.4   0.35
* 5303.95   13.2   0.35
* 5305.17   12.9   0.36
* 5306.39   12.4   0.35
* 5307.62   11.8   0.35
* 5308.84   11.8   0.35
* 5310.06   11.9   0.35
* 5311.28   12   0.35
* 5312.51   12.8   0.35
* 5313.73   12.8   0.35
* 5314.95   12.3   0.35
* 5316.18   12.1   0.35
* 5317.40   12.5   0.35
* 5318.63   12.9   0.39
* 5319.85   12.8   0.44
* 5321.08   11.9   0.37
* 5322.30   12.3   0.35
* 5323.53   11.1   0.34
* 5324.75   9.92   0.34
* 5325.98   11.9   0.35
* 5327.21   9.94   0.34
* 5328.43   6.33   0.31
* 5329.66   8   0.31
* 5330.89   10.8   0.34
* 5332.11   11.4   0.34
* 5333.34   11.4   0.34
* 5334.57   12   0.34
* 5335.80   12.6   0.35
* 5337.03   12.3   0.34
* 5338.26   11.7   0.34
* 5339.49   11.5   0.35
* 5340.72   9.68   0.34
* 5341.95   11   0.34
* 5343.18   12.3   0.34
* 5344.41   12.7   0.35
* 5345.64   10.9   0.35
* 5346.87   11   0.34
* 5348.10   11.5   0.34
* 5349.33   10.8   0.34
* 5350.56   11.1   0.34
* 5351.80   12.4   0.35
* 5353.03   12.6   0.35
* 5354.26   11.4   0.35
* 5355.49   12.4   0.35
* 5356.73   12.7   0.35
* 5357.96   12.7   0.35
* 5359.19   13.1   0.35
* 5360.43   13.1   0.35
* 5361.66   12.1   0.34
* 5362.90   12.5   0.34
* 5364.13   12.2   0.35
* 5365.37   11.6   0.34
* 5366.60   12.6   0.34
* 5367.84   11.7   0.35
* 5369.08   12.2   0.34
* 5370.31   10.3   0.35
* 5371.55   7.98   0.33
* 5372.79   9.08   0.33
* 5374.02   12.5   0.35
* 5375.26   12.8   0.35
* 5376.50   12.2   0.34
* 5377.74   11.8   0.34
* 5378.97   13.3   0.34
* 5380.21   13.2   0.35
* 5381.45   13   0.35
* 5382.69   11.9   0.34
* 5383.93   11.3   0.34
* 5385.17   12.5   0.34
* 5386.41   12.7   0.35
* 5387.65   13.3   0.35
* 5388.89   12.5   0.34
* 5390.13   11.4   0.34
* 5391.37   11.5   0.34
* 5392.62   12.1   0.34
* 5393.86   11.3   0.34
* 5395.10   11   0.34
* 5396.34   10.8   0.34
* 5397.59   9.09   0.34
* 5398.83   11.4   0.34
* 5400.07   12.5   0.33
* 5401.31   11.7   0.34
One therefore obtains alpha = 10.8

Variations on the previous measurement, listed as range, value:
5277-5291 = 11.7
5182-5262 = 9.68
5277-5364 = 11.7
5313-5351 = 11.3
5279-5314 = 11.7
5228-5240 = 11.2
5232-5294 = 11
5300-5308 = 12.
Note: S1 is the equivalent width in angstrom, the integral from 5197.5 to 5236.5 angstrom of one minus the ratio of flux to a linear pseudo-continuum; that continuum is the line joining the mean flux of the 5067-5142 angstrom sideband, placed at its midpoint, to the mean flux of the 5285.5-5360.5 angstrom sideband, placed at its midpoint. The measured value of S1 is 1.4 angstrom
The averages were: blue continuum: 7.86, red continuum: 11.6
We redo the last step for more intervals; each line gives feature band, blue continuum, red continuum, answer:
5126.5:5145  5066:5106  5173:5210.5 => -1.0 angstrom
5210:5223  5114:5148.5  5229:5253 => 0.1 angstrom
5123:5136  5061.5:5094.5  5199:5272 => 1.9 angstrom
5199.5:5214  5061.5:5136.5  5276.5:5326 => 3.5 angstrom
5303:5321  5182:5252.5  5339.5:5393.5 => -2.3 angstrom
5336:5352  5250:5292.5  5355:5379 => 0.2 angstrom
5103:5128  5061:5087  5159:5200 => -0.8 angstrom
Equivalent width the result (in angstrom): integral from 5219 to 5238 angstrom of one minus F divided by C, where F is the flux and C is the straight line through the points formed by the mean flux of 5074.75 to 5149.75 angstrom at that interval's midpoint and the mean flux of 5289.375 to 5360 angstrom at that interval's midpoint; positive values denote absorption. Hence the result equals -1.9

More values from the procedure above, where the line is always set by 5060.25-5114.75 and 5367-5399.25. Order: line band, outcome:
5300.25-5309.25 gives -1.1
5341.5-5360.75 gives -1.2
